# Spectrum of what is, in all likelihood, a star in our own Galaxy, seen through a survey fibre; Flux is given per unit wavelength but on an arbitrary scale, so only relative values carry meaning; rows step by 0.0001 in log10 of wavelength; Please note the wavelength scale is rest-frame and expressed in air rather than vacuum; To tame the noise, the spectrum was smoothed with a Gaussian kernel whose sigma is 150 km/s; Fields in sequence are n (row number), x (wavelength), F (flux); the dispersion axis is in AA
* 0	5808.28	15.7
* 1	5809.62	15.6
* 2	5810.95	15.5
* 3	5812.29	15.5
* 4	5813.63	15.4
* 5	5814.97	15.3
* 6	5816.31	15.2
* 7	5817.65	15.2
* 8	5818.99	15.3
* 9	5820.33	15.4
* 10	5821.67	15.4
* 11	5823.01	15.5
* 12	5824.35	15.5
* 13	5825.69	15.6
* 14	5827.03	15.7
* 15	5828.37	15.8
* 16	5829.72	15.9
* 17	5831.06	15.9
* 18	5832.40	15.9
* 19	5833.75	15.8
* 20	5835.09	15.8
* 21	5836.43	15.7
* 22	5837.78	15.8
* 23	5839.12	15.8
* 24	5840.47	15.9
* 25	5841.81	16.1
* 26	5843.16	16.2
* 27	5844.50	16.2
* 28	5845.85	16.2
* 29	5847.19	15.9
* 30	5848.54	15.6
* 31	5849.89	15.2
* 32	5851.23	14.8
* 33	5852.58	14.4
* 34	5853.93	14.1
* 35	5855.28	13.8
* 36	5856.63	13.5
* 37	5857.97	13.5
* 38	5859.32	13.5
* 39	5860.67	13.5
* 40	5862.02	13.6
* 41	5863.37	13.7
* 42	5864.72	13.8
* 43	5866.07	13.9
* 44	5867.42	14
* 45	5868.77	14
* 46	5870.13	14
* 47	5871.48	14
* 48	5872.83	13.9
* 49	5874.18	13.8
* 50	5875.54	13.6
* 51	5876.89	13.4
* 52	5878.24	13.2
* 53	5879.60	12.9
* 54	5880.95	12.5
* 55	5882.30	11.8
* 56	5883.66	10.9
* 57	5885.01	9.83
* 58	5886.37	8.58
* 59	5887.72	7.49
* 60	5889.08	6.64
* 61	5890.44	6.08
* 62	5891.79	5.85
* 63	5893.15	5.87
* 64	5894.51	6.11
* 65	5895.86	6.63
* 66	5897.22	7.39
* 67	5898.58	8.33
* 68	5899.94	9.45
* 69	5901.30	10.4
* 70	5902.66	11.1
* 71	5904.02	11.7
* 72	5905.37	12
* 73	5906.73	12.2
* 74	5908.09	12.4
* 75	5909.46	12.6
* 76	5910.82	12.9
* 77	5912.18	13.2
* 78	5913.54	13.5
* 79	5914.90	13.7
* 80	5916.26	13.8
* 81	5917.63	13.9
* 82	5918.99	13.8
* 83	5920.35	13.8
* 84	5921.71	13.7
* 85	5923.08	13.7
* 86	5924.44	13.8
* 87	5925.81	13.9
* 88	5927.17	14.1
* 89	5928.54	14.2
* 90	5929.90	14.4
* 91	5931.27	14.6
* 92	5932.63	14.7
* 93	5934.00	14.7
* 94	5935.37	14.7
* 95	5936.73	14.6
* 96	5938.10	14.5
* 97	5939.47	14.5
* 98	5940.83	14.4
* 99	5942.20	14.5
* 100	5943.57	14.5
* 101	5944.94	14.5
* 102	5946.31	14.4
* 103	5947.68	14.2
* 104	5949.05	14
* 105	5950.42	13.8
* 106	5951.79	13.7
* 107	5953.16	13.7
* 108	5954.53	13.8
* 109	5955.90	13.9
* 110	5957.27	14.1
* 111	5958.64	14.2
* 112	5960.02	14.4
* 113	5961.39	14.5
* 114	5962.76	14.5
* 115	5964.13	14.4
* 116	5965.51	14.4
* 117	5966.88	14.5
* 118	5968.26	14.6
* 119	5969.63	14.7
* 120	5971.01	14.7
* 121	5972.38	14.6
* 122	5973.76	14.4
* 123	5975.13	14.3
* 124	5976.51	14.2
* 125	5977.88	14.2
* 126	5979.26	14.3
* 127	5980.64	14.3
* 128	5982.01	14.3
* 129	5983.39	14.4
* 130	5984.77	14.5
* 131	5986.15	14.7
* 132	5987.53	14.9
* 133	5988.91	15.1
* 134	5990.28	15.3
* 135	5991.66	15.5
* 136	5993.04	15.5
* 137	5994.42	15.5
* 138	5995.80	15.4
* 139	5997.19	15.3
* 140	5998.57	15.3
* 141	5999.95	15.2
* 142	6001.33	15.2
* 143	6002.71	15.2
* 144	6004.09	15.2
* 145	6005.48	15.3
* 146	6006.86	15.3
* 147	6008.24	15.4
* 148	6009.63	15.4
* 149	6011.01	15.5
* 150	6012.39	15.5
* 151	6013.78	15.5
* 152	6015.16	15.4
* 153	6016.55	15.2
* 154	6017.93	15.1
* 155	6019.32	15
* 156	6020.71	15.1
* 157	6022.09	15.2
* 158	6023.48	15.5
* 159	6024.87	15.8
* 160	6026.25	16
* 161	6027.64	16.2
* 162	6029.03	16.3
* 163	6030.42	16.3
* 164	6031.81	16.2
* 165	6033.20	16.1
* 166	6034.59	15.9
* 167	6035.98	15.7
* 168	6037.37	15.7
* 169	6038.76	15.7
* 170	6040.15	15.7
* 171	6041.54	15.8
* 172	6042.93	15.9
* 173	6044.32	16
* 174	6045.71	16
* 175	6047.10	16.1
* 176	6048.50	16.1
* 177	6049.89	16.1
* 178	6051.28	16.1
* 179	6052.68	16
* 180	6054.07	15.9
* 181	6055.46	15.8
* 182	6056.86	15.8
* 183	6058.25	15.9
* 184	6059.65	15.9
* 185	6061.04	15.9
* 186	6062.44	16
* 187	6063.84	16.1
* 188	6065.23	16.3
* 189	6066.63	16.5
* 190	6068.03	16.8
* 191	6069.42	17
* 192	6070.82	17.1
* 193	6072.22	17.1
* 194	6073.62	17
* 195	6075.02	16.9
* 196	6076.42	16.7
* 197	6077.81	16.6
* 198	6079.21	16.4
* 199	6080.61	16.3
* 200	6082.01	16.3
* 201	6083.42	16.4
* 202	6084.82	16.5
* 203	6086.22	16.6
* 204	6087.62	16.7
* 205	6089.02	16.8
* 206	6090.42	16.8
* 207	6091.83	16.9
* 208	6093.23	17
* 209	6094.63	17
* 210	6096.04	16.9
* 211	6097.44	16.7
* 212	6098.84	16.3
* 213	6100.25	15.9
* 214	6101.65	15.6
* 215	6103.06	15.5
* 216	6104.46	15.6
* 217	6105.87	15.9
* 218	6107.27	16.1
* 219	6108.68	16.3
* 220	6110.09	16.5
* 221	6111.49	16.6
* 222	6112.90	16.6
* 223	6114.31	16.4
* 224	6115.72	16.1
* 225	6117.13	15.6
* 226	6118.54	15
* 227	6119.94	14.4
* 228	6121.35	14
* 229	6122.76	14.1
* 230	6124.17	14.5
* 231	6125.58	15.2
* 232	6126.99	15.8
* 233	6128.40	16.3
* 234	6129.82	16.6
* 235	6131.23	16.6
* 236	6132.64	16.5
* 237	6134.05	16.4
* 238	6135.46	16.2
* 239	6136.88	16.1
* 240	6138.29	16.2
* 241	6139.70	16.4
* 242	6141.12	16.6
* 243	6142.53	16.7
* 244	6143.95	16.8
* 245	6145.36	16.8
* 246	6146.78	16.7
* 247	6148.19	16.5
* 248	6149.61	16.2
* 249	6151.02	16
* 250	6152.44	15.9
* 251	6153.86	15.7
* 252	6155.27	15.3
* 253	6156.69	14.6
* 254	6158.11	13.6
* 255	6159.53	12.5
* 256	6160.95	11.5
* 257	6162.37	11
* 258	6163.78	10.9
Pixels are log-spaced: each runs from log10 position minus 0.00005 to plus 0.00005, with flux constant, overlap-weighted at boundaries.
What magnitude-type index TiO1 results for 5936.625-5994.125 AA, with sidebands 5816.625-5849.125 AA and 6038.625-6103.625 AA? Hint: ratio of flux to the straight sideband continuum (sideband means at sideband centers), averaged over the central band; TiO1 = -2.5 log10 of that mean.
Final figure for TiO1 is 0.12 mag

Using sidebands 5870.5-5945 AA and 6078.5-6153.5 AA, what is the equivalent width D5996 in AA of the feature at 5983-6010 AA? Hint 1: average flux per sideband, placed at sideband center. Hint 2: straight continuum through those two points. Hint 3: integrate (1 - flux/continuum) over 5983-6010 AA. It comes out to -2.61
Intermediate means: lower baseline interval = 12.1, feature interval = 15.2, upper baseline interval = 16.2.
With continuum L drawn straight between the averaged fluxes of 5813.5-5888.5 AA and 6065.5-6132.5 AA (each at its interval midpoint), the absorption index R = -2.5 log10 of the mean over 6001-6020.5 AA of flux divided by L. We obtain 0.02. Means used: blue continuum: 14.3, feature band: 15.3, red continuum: 16.2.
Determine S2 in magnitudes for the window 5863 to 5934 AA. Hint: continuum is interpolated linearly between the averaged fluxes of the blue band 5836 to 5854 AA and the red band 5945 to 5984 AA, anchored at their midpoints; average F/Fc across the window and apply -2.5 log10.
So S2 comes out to 0.25 mag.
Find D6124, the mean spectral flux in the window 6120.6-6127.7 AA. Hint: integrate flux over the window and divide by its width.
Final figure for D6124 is 14.7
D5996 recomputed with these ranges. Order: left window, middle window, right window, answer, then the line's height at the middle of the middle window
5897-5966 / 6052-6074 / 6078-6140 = -1.3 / 15.4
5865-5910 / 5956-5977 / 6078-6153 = -2.9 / 12.7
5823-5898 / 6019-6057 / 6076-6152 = -1.4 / 15.3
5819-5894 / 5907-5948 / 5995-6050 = 1.4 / 14.5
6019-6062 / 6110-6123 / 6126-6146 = 0.6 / 16.3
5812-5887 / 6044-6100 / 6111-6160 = -3.4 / 15.5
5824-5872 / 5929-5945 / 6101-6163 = 0.6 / 15.2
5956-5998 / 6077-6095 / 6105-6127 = -1.5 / 15.4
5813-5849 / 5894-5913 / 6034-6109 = 6.4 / 15.9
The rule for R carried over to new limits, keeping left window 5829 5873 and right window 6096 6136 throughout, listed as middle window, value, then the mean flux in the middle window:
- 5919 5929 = 0.09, 13.9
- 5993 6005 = 0.01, 15.3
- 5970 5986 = 0.07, 14.4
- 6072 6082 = -0.06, 16.7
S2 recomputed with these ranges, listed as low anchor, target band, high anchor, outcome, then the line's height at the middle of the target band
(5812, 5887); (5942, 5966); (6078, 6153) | 0.07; 15.1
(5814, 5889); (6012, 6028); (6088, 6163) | -0.02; 15.2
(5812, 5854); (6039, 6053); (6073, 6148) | 0.01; 16.1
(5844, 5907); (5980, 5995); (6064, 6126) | -0.06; 14.1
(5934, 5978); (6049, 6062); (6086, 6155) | -0.04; 15.4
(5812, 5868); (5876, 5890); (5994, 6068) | 0.39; 15.2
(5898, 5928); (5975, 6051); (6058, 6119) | -0.04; 14.8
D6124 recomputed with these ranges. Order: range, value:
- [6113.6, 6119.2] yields 15.8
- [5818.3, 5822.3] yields 15.4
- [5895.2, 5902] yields 8.44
